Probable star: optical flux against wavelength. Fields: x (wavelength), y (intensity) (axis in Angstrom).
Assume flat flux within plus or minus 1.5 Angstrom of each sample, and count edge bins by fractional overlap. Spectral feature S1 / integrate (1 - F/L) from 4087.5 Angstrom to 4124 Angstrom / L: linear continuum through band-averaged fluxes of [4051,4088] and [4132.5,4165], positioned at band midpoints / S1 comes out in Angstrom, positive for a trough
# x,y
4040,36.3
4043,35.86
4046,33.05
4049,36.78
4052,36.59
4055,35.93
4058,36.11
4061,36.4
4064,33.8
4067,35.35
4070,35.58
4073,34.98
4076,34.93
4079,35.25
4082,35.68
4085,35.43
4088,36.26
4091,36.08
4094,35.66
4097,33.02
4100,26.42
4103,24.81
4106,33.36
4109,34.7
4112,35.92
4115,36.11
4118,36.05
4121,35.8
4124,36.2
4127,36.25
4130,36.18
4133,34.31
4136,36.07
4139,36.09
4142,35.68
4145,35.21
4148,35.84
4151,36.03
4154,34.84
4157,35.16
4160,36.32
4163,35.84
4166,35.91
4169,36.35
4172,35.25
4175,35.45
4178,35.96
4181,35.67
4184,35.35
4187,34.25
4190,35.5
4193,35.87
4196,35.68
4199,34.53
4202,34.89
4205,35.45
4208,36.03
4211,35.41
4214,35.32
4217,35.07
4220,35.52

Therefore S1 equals 1.90 Angstrom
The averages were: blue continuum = 35.5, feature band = 33.7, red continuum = 35.6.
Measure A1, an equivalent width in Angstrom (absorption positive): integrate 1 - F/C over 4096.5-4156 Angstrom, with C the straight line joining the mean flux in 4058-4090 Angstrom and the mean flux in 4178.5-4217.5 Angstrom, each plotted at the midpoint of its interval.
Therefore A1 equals 1.5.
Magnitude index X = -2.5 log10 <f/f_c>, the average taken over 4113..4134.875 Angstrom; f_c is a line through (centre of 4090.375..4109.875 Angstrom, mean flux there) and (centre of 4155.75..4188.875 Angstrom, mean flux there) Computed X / -0.09 mag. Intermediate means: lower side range 31.7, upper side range 35.6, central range 35.8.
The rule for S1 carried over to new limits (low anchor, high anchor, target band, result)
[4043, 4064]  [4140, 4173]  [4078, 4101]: 0.8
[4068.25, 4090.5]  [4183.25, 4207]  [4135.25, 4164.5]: -0.3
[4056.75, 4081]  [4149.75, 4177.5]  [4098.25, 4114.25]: 1.9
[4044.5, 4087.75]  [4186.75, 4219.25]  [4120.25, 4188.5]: -0.6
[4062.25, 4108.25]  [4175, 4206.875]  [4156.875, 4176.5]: -0.5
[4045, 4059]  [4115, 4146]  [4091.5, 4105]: 2.0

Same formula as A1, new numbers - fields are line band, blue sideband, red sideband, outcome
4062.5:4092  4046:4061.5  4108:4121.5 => 0.5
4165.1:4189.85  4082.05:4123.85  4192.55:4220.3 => -0.4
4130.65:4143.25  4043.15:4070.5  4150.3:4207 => 0.0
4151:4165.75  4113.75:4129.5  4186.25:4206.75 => 0.0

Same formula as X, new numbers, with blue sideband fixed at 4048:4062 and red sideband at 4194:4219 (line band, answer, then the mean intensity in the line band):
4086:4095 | 0.00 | 36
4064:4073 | 0.03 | 35.1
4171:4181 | 0.00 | 35.6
